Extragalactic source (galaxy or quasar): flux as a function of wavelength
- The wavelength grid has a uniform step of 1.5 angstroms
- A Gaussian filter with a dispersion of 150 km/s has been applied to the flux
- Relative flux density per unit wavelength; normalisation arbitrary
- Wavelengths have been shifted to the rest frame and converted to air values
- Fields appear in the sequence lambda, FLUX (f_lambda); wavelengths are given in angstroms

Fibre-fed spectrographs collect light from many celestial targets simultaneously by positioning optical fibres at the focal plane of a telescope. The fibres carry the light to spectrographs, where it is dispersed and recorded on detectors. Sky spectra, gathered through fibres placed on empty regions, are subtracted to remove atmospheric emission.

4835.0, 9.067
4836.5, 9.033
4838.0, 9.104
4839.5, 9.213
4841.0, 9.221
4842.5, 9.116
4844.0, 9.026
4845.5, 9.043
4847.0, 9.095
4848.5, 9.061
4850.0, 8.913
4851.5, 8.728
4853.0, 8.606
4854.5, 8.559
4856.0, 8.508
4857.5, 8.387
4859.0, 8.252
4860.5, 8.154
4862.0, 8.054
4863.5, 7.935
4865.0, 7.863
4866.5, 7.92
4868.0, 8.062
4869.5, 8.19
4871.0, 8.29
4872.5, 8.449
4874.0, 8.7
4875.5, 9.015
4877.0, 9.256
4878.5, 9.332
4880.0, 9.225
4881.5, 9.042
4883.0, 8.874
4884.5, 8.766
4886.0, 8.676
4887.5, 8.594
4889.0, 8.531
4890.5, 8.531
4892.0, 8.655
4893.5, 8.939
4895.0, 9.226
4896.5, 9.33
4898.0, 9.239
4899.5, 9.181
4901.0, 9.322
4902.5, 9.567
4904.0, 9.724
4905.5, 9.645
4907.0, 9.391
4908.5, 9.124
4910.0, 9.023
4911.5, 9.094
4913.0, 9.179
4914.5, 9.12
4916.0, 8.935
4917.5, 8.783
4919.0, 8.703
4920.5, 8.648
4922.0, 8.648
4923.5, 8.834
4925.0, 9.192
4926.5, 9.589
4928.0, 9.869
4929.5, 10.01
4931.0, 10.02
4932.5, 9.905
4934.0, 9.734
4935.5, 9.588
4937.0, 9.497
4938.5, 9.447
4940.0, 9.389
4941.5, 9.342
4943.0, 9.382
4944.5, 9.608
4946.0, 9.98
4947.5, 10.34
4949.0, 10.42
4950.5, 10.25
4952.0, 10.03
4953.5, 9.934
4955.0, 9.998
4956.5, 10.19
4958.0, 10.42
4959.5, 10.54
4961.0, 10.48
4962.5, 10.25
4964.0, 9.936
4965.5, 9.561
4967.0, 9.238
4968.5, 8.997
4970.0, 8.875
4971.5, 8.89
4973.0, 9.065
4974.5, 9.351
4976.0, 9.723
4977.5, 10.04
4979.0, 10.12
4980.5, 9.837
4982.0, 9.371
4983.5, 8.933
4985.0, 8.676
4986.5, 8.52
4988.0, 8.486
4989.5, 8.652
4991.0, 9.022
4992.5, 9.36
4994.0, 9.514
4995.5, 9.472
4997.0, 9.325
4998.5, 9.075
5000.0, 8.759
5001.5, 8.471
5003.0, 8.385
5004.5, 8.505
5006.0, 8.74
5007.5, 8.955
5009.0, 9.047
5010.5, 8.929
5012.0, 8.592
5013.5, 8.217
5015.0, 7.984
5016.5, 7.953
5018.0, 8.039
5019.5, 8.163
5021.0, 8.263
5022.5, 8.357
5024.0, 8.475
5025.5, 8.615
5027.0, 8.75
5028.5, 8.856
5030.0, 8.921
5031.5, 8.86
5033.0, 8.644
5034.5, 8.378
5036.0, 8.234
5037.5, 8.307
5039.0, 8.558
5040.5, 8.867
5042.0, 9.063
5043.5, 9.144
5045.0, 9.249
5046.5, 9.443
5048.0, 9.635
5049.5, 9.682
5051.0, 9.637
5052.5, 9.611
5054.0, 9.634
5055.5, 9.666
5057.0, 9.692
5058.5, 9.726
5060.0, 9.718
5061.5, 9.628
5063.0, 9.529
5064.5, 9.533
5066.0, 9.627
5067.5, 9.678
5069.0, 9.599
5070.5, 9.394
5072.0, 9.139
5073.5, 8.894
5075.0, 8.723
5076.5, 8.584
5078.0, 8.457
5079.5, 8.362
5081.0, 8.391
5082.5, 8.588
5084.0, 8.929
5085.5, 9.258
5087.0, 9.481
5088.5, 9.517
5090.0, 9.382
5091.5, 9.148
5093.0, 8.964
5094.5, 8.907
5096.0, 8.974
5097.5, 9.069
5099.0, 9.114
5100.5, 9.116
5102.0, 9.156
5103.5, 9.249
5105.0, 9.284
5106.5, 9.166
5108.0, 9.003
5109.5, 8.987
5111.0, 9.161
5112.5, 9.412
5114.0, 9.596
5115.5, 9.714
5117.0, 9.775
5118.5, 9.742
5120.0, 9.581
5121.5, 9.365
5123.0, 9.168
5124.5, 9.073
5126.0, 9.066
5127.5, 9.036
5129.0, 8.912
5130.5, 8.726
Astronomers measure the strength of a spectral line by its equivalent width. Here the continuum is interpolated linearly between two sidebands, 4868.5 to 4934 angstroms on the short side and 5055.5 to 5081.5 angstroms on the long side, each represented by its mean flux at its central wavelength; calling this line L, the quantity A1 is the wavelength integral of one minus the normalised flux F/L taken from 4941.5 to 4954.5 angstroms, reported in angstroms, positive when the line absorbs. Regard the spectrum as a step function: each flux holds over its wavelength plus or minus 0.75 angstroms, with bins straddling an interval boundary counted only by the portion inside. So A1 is -1.2 angstroms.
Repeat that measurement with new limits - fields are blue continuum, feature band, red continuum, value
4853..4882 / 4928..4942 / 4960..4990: -1.0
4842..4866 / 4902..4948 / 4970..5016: -3.2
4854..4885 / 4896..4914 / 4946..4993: -0.8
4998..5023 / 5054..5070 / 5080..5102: -1.4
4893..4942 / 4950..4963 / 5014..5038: -1.8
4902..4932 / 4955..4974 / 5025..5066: -1.0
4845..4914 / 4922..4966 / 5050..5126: -4.3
